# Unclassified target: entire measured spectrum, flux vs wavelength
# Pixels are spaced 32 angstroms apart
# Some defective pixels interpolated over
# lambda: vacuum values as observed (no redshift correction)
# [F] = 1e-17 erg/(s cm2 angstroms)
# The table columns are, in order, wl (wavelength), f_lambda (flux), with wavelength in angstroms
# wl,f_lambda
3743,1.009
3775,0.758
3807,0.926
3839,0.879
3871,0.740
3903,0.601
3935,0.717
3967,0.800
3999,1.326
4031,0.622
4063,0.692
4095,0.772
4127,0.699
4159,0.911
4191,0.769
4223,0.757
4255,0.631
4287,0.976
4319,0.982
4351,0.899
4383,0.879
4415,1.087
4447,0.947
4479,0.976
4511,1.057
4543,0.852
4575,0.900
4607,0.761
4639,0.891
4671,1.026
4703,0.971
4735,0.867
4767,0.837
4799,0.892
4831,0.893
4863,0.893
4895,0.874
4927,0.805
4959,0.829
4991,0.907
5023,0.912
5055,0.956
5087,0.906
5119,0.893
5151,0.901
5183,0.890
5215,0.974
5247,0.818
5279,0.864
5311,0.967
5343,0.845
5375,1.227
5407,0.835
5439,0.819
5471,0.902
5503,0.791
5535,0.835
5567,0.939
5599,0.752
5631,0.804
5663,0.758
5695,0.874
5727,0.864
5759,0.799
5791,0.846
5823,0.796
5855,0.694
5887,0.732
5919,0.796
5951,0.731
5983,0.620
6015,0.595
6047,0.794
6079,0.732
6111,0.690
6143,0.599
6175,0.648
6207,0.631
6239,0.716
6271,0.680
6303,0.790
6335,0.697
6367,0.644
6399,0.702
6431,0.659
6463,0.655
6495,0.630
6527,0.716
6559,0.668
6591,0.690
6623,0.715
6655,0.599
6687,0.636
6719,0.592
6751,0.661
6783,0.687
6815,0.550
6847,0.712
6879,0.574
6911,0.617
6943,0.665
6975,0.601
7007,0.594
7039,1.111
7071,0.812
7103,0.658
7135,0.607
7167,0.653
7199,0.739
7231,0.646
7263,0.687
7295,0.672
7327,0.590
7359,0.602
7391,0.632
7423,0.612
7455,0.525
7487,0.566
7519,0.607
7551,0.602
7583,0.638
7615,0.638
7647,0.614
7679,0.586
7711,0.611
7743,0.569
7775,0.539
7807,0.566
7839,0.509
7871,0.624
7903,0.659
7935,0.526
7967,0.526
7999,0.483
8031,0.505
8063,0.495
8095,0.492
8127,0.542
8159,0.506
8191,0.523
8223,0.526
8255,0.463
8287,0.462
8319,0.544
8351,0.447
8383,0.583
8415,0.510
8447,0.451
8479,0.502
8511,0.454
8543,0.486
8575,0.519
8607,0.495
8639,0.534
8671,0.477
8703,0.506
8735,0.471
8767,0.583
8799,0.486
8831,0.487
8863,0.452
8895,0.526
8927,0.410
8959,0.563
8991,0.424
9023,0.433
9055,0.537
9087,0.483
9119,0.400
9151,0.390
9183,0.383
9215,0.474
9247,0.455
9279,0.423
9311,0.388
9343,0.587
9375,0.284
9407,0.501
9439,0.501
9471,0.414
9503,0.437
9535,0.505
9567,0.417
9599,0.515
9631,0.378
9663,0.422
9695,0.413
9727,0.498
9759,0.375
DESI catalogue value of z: 0.07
